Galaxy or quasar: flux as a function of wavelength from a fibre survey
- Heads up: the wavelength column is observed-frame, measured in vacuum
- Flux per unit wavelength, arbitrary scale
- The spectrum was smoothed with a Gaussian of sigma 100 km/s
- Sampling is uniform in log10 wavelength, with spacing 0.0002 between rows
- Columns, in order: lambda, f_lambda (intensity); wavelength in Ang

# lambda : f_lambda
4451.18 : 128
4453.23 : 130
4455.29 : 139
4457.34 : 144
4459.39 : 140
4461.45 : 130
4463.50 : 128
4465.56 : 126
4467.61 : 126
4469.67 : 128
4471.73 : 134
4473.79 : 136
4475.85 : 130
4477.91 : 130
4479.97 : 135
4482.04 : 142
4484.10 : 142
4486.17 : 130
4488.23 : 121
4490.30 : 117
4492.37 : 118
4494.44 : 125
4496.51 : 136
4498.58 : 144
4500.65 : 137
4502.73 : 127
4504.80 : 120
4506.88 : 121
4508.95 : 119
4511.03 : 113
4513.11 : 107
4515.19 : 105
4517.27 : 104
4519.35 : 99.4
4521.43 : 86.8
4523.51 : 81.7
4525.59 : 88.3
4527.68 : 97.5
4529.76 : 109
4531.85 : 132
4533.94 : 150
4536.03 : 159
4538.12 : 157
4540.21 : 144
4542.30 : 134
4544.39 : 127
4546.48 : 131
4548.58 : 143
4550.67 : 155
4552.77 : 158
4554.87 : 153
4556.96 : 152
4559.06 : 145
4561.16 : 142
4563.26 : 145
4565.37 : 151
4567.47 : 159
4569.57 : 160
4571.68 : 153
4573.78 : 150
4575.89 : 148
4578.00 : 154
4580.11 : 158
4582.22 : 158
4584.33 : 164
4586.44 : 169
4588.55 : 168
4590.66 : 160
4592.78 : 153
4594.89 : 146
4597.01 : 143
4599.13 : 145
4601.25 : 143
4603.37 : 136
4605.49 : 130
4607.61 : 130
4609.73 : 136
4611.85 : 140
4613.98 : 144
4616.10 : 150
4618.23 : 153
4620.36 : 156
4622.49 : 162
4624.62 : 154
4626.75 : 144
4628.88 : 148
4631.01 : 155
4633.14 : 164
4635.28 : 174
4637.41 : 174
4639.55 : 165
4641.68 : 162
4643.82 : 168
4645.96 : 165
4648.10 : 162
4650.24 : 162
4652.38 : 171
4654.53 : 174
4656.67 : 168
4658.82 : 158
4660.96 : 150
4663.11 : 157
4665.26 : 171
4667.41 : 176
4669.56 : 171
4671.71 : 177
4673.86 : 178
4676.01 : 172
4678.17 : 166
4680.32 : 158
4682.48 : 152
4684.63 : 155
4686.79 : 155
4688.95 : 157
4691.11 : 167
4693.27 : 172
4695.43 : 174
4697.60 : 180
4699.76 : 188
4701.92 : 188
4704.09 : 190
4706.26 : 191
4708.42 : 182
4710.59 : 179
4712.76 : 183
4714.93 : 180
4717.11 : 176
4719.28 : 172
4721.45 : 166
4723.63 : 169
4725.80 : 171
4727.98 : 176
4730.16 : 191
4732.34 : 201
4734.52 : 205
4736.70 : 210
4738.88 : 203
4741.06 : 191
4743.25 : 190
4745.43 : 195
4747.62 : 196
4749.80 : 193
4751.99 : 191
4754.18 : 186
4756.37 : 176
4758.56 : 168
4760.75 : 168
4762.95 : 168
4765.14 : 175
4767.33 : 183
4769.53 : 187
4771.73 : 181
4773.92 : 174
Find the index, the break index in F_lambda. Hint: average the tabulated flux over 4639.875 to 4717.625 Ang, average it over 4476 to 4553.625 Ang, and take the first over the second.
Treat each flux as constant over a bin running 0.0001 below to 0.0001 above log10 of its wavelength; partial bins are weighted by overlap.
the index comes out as 1.36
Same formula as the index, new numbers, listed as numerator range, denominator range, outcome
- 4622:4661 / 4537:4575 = 1.10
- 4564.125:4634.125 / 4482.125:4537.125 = 1.27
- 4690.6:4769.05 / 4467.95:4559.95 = 1.43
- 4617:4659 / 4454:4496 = 1.24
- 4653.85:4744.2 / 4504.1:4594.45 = 1.28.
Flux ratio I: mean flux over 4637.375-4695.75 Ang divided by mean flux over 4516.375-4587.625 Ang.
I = 1.19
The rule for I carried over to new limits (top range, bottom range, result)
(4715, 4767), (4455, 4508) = 1.41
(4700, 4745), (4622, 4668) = 1.14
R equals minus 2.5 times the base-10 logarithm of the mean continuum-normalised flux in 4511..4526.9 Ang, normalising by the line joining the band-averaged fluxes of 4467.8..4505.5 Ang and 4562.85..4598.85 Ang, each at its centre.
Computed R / 0.39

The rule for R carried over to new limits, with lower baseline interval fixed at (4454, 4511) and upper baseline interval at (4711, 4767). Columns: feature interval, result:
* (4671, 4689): 0.052 mag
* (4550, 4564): -0.031 mag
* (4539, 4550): 0.049 mag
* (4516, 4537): 0.253 mag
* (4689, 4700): 0.007 mag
